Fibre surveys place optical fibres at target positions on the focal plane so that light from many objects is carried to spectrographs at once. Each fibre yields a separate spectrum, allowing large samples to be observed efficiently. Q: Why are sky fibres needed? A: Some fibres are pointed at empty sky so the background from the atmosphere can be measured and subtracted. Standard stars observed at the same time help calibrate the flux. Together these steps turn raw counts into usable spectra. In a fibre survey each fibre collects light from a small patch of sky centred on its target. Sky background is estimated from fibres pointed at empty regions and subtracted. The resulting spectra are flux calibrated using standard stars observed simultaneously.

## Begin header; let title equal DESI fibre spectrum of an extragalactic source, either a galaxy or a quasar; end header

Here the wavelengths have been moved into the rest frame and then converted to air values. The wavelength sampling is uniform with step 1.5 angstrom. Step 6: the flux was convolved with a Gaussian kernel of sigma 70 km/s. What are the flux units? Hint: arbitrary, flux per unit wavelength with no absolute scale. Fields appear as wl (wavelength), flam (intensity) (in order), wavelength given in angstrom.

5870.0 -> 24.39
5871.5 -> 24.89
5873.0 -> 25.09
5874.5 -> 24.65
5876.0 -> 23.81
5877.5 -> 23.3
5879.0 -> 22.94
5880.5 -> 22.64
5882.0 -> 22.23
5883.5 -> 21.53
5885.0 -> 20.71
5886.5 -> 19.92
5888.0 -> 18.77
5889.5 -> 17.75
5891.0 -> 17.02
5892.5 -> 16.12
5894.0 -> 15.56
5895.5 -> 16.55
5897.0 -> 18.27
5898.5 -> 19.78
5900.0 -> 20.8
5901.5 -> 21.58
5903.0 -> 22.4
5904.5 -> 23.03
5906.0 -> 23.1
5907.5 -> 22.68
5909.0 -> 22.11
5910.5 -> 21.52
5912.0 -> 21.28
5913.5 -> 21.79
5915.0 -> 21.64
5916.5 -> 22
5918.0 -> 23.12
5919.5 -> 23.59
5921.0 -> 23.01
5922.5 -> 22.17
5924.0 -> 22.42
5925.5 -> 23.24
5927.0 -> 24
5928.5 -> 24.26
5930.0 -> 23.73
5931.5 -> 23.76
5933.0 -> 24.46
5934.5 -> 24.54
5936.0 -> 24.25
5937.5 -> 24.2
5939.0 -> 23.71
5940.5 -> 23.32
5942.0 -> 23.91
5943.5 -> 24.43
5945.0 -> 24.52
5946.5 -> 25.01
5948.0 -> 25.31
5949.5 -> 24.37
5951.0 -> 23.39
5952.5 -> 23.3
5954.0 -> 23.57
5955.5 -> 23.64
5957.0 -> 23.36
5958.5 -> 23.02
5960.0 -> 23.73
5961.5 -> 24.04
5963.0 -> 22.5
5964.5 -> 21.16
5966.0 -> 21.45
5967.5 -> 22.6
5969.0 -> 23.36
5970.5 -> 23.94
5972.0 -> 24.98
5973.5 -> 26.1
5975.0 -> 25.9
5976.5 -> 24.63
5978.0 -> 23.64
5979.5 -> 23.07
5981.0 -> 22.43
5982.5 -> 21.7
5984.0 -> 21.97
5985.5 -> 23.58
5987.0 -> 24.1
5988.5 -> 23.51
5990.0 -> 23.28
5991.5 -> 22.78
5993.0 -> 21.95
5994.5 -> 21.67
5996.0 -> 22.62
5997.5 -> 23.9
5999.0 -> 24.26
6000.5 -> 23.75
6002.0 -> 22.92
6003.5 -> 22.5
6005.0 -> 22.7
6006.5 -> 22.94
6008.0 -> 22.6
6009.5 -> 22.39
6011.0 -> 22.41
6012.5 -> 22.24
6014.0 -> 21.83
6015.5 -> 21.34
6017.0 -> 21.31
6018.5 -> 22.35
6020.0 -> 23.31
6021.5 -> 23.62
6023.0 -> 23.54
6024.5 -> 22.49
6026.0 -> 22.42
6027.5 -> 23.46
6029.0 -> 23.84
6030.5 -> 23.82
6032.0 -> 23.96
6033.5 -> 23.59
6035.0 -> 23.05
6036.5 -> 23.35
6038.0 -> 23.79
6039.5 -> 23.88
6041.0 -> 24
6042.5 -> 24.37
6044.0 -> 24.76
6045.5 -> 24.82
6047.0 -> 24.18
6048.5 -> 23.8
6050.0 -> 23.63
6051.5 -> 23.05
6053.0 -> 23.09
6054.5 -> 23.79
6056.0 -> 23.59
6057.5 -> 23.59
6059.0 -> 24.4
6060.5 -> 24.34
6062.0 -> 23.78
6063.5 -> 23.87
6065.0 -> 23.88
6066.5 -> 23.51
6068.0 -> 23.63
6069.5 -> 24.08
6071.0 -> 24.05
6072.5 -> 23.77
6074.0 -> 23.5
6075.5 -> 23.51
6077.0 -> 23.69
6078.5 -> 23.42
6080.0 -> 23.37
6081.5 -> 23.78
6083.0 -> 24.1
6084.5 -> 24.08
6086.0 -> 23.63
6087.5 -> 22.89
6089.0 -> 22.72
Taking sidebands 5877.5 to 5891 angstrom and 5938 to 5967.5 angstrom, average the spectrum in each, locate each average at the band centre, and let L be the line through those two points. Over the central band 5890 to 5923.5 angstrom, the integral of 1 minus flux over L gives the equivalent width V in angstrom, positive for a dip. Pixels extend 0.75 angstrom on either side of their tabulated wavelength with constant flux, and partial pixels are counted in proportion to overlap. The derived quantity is 1.3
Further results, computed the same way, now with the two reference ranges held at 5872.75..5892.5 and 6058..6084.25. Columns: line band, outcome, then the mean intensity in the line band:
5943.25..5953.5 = -1.00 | 24.3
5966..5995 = -1.04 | 23.4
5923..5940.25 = -1.49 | 23.8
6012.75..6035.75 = 0.26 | 22.9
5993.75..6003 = -0.14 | 23.2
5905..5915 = -0.20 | 22.1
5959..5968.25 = -0.10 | 22.6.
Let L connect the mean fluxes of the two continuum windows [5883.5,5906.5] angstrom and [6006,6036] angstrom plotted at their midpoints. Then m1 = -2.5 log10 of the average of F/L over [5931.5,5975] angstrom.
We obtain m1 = -0.137 mag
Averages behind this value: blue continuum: 19.5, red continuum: 22.8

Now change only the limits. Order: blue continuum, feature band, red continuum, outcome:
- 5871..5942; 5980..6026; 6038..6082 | 0.020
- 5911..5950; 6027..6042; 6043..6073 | 0.006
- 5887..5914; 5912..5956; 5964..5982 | -0.092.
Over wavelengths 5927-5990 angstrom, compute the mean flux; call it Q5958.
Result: 23.7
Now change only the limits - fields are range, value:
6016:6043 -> 23.3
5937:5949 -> 24.3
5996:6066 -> 23.4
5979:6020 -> 22.7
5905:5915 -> 22.1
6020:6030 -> 23.2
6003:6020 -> 22.3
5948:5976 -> 23.6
